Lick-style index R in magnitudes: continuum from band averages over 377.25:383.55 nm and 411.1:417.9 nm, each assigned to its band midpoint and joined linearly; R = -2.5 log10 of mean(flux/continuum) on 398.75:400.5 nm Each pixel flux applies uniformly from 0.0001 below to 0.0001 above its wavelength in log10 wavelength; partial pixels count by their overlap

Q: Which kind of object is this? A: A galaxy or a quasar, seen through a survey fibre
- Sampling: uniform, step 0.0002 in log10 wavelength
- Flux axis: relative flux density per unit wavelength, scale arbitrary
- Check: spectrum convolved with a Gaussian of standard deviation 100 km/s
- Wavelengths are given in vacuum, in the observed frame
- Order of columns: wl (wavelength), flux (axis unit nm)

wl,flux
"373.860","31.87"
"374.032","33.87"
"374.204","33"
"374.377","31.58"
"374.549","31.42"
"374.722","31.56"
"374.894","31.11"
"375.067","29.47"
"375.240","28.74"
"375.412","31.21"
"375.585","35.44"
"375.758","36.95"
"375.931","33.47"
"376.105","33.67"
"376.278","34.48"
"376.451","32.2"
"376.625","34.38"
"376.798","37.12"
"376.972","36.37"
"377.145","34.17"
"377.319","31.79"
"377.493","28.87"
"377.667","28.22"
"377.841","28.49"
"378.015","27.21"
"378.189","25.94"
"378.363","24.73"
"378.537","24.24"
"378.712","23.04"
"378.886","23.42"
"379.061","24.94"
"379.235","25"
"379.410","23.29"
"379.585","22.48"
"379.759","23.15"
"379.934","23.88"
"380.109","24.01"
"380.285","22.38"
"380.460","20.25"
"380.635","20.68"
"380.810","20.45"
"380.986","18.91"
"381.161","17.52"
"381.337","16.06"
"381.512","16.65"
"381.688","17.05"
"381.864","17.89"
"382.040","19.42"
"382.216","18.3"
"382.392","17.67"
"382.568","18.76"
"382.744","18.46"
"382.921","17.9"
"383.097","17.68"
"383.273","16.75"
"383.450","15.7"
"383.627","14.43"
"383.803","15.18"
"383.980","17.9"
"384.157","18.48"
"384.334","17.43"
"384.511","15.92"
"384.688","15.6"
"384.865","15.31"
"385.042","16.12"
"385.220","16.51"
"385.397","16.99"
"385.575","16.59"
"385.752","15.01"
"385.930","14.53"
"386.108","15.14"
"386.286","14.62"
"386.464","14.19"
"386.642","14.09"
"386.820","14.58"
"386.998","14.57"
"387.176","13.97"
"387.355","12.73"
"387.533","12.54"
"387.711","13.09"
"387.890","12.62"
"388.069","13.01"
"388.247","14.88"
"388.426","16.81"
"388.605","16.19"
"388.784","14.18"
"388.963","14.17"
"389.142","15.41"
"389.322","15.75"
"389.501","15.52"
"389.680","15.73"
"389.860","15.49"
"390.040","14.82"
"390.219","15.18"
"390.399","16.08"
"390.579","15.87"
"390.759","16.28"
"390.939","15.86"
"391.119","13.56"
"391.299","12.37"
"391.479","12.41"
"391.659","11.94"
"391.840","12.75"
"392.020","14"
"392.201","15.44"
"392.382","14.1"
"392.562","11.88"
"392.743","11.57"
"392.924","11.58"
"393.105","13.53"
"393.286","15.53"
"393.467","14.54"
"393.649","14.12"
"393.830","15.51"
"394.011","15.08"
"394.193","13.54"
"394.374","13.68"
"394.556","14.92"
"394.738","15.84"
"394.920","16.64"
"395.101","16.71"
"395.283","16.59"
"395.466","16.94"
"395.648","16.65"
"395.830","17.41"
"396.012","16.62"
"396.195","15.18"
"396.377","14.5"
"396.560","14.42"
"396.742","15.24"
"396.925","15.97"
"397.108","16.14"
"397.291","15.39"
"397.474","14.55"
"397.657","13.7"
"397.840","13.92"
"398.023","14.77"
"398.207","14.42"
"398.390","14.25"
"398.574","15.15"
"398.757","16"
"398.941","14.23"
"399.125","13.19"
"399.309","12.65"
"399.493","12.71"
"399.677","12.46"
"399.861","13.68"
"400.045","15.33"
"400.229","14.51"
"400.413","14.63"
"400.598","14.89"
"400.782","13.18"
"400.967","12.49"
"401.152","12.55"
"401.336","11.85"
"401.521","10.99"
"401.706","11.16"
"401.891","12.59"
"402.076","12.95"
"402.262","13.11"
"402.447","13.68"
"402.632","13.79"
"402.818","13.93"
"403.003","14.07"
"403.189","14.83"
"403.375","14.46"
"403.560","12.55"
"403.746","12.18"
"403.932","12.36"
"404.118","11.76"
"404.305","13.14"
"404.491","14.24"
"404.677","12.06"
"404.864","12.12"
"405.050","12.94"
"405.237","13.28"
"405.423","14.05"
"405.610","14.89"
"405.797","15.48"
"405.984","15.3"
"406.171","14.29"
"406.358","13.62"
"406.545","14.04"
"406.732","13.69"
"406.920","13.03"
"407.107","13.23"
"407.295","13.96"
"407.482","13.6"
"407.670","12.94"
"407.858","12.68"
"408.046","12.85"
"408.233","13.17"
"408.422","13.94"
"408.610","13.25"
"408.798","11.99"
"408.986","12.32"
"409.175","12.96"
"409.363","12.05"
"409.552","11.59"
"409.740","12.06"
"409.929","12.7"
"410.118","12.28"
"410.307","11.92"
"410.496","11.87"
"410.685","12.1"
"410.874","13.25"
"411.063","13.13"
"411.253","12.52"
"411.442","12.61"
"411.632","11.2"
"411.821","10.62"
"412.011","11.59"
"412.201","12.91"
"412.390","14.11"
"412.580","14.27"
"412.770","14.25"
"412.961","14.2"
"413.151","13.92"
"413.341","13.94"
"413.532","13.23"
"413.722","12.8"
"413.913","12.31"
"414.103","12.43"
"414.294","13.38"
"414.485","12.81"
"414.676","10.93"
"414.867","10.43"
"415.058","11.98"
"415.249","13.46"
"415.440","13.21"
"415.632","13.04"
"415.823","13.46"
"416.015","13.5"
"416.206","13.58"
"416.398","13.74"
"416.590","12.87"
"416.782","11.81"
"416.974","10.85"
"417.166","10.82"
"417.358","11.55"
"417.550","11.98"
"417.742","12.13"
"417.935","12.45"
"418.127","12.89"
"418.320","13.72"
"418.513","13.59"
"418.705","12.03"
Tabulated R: 0.20 mag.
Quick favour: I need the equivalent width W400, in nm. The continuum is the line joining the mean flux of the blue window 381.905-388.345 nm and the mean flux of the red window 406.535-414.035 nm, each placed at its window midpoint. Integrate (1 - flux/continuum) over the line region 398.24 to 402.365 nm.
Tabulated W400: 0.18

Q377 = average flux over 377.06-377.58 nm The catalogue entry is 31.6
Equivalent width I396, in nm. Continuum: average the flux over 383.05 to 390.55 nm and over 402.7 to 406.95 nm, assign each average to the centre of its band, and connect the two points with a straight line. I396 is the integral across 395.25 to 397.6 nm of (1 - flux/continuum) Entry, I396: -0.23 nm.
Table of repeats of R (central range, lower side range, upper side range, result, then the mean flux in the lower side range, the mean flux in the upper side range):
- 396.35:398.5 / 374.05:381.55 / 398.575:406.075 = 0.10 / 27.6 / 13.4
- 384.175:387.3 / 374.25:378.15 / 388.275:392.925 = 0.31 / 32.1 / 14.5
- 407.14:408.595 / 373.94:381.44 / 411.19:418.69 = 0.17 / 27.8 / 12.7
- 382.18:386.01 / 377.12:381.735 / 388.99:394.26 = 0.20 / 23.5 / 14.3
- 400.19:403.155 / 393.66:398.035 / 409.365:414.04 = 0.10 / 15.4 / 12.7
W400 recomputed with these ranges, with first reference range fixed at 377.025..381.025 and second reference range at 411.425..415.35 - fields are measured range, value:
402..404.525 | 0.46 nm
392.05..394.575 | 0.76 nm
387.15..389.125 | 0.69 nm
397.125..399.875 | 0.59 nm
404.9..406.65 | 0.15 nm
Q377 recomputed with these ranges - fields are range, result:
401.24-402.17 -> 11.9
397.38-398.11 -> 14.2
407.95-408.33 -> 13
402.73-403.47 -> 14.3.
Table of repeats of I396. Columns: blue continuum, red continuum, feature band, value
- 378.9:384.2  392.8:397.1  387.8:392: 0.55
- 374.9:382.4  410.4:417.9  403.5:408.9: 0.78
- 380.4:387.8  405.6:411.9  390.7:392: 0.16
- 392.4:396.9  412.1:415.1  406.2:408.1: 0.04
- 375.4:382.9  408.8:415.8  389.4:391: 0.41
